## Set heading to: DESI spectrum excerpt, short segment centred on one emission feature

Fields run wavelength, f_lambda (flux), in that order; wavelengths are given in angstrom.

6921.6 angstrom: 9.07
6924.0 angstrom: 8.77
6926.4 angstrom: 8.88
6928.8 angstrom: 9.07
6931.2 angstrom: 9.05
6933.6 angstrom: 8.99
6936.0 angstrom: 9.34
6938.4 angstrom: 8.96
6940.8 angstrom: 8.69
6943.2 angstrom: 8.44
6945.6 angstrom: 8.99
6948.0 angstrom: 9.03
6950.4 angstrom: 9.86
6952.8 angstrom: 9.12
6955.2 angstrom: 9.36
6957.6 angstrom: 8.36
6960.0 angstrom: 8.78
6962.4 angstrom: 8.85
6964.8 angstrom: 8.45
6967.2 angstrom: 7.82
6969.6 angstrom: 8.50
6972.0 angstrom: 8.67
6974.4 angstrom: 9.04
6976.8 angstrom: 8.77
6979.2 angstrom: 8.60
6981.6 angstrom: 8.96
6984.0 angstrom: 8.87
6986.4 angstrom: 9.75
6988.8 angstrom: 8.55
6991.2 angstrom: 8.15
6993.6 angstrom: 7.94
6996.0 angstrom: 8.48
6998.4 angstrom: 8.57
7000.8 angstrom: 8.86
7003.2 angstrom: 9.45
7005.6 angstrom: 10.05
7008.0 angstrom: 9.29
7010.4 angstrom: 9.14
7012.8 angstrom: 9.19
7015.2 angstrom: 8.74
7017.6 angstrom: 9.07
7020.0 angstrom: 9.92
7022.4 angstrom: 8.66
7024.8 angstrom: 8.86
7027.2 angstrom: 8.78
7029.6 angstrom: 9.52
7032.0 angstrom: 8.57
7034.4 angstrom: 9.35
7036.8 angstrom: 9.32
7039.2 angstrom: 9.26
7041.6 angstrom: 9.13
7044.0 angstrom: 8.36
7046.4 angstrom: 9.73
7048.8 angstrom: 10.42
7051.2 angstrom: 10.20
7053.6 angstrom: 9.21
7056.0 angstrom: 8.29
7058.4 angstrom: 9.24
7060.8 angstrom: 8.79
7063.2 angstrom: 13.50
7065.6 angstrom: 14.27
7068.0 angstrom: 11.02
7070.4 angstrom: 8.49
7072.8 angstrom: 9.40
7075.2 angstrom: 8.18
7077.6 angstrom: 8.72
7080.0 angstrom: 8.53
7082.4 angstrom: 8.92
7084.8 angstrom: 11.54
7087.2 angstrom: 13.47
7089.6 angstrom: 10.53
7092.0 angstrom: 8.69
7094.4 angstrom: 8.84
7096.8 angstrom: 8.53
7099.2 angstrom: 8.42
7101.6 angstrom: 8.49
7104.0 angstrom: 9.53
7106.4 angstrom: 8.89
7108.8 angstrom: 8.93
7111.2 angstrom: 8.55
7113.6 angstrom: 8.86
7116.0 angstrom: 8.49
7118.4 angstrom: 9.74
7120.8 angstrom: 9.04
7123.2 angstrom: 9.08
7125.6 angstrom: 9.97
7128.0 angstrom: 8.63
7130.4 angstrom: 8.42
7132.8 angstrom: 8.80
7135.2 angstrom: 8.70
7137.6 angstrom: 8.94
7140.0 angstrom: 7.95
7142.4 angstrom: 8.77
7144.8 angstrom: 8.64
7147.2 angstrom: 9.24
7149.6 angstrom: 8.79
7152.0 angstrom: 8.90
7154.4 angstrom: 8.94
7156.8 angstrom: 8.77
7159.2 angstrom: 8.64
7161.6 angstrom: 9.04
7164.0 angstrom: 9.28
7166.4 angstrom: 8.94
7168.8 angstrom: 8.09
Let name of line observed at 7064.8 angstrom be Halpha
